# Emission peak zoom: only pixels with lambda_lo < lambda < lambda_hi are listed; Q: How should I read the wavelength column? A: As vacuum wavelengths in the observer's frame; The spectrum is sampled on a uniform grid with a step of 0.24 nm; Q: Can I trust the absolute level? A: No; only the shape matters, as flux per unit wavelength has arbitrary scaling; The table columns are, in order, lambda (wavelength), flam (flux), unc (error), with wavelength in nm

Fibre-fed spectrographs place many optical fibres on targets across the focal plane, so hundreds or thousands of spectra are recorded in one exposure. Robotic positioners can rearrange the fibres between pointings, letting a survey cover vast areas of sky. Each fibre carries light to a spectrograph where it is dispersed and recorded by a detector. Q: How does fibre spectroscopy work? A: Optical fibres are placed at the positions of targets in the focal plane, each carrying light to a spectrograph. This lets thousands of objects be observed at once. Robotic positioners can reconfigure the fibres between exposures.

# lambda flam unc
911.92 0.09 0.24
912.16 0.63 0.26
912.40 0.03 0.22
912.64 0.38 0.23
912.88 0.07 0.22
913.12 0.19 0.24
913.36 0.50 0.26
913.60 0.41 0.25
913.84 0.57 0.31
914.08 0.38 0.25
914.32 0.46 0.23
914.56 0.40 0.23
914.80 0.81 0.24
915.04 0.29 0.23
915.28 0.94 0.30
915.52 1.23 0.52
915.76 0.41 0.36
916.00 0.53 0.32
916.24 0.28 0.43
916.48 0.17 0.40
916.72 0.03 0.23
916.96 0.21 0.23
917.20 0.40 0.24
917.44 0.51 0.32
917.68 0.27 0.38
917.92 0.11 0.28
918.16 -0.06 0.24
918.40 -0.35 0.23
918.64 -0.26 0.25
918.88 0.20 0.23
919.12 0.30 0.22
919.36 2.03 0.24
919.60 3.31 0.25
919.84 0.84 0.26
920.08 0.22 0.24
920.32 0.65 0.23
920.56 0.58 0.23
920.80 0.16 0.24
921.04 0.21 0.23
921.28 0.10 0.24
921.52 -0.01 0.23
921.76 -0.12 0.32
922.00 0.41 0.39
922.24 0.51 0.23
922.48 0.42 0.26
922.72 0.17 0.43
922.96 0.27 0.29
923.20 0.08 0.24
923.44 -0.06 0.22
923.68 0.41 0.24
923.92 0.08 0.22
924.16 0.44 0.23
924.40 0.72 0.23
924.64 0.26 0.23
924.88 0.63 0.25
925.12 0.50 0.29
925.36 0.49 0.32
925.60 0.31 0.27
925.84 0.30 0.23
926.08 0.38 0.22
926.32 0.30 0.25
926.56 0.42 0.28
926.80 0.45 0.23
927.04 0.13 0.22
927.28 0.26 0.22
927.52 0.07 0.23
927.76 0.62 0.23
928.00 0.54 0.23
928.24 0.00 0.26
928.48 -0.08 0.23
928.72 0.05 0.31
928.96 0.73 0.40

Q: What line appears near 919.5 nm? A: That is H-beta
